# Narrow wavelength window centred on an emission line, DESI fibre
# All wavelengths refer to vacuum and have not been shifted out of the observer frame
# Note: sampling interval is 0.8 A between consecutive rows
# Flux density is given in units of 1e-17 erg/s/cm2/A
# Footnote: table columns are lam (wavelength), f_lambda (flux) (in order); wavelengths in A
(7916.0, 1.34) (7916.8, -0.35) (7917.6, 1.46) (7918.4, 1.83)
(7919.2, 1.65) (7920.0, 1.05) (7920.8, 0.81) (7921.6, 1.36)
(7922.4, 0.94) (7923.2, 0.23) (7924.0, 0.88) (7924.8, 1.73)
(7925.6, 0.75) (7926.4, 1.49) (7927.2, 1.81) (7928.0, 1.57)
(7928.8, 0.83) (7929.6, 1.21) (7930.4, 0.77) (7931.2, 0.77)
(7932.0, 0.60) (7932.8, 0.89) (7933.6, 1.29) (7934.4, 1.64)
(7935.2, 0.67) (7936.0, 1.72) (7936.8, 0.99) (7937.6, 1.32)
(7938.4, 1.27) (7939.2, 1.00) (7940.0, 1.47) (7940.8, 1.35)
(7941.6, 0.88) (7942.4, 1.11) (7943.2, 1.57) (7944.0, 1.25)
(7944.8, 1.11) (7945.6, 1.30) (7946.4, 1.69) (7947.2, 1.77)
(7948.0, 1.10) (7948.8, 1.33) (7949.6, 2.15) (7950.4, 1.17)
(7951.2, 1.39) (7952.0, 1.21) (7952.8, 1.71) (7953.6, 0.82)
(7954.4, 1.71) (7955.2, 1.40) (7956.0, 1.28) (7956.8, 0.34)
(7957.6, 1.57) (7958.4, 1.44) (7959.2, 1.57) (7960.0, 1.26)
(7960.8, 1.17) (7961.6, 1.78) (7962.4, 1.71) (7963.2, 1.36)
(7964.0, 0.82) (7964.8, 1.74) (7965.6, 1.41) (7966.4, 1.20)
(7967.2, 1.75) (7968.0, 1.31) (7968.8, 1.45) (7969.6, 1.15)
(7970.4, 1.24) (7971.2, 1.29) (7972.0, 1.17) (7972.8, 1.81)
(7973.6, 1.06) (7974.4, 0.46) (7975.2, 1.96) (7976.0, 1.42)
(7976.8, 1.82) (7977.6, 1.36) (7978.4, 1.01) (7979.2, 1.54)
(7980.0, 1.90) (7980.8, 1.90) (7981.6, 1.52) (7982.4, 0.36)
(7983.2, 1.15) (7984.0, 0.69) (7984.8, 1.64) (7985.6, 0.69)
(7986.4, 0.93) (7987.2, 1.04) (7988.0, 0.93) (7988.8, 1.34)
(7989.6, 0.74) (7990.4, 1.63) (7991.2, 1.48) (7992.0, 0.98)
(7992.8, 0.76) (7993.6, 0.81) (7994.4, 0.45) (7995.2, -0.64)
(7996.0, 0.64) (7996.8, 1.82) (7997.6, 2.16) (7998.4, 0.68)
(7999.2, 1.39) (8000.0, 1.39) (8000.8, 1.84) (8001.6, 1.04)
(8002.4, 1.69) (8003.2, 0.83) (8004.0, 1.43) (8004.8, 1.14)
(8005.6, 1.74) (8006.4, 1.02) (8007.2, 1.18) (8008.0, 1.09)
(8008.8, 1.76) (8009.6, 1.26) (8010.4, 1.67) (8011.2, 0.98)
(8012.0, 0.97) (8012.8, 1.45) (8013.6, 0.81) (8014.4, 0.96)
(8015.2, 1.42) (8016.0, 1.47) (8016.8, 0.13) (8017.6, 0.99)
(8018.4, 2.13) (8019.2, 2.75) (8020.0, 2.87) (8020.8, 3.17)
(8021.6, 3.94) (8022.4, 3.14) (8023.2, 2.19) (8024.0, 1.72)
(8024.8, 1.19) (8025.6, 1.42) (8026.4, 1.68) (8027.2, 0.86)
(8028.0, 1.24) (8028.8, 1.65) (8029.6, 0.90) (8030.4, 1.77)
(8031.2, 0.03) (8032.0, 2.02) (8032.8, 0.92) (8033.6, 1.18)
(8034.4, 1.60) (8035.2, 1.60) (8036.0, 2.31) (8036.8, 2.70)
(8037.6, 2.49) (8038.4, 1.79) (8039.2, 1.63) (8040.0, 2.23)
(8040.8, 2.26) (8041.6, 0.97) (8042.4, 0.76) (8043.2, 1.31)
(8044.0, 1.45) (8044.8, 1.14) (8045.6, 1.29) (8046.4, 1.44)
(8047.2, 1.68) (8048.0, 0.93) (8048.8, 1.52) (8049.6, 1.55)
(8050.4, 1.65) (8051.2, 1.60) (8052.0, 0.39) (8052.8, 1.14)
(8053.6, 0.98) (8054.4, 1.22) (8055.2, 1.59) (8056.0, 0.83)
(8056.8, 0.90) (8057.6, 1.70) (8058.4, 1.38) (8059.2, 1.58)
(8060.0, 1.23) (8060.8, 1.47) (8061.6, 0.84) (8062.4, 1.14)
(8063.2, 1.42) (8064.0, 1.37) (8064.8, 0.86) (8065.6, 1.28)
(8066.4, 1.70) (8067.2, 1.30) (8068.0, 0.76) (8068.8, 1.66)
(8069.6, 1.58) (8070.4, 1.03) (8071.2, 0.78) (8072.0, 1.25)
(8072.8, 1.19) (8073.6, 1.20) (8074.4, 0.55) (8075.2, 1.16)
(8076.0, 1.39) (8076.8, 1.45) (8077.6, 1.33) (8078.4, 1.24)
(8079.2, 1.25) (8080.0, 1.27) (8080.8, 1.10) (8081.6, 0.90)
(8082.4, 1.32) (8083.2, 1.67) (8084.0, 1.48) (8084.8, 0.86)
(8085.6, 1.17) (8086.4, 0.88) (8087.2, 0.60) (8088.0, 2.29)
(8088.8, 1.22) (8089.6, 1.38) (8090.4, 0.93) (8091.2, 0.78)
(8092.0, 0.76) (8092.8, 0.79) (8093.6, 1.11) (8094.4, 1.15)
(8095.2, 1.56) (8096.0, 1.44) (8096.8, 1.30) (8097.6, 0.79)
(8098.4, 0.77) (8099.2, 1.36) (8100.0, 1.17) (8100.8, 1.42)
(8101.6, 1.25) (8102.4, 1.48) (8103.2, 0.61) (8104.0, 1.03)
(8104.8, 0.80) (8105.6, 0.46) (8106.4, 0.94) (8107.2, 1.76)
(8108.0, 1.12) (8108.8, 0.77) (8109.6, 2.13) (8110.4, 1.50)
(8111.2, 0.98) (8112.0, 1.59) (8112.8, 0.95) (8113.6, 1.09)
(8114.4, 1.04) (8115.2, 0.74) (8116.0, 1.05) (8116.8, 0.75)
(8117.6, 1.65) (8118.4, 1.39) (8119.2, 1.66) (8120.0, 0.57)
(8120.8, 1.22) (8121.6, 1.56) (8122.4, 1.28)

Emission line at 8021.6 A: [S II]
